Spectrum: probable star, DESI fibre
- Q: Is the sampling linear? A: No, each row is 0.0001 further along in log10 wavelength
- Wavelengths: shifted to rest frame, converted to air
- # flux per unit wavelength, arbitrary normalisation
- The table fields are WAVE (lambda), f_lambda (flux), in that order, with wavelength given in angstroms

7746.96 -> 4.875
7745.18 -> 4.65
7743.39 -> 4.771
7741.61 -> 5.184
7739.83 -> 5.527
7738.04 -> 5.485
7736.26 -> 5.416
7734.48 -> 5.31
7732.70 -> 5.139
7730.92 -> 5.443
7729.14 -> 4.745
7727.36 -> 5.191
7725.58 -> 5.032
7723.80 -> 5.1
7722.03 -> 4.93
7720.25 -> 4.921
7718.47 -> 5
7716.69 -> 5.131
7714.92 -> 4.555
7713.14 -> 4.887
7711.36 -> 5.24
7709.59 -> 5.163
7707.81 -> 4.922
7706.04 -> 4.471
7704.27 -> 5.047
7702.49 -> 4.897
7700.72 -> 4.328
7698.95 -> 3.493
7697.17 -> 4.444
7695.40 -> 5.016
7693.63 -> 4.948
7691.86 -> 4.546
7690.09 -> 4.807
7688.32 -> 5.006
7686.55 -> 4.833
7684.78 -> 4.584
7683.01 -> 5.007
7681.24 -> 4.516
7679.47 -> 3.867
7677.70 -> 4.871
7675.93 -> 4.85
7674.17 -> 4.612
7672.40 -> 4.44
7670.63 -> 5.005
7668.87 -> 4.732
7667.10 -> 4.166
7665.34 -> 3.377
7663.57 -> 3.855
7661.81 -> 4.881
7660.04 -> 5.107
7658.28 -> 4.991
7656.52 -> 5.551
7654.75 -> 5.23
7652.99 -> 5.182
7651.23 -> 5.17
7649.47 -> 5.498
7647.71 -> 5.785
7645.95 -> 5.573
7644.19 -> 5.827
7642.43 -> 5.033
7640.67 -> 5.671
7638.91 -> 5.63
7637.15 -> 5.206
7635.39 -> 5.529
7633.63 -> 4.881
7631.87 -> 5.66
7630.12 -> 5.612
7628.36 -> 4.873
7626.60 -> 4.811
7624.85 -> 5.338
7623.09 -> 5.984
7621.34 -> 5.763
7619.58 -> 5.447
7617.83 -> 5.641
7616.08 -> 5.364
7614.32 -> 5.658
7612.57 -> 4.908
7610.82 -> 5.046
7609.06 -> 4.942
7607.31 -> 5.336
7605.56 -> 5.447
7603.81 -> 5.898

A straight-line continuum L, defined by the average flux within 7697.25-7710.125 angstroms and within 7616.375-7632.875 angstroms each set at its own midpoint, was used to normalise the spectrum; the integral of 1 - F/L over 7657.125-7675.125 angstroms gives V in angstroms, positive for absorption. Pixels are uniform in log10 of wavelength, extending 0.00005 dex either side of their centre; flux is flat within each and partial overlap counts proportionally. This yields 1.68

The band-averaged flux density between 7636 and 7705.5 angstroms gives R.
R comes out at 4.86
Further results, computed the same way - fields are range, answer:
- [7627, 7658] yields 5.39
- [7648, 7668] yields 4.85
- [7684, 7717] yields 4.75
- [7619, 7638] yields 5.37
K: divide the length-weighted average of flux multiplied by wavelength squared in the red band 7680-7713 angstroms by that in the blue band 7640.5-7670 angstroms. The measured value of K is 0.95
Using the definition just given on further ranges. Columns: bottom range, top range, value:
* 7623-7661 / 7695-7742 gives 0.95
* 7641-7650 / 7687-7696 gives 0.89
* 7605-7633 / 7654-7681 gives 0.87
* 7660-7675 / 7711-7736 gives 1.16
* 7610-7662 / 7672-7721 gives 0.90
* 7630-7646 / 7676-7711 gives 0.87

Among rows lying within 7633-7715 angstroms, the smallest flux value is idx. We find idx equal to 3.377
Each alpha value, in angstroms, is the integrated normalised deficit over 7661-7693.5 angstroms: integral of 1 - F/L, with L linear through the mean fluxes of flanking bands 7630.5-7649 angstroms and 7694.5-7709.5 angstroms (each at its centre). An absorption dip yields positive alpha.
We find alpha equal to 2.53 angstroms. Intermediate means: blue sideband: 5.48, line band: 4.56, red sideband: 4.61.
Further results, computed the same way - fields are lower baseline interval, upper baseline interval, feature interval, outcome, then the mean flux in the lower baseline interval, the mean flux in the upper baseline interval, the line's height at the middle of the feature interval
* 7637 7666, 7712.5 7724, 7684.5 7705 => 1.4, 5.16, 4.92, 5.01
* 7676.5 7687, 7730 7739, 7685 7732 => 1.3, 4.61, 5.36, 4.99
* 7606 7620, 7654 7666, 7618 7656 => -3.2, 5.29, 4.73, 5.01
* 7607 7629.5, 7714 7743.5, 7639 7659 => -0.6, 5.32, 5.12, 5.26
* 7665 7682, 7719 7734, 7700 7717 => 0.0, 4.48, 5.07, 4.87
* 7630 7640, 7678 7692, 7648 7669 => 0.9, 5.41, 4.66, 5.06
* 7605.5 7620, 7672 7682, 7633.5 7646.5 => -1.2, 5.3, 4.53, 4.97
